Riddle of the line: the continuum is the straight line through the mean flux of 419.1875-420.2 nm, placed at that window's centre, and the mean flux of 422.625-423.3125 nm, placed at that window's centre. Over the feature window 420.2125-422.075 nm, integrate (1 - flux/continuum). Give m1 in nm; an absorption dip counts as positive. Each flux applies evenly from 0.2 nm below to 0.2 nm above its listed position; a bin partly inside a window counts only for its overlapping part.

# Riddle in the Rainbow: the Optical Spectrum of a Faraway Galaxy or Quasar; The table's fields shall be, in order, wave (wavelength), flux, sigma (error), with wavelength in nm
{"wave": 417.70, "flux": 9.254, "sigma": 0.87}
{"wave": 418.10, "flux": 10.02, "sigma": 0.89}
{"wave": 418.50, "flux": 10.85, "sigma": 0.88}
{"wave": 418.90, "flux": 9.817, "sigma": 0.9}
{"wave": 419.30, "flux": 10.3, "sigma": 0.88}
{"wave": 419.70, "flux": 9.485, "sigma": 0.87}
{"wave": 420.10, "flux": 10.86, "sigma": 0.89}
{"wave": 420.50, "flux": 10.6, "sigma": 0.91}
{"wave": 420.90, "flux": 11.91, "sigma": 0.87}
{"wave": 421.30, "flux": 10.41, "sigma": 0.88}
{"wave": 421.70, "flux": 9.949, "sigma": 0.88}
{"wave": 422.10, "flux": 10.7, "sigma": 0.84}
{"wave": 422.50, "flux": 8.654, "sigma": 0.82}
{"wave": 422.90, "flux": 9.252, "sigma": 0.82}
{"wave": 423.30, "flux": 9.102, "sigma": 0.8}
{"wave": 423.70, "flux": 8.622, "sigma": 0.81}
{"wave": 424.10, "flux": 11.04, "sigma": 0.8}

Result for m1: -0.20 nm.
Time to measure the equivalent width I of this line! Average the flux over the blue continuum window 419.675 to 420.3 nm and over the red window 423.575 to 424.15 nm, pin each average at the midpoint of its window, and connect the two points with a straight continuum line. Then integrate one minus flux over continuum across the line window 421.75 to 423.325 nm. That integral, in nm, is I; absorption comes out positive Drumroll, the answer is 0.06 nm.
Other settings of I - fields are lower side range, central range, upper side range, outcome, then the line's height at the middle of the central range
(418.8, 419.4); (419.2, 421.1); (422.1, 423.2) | -0.160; 9.83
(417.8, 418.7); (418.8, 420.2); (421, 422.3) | 0.038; 10.4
